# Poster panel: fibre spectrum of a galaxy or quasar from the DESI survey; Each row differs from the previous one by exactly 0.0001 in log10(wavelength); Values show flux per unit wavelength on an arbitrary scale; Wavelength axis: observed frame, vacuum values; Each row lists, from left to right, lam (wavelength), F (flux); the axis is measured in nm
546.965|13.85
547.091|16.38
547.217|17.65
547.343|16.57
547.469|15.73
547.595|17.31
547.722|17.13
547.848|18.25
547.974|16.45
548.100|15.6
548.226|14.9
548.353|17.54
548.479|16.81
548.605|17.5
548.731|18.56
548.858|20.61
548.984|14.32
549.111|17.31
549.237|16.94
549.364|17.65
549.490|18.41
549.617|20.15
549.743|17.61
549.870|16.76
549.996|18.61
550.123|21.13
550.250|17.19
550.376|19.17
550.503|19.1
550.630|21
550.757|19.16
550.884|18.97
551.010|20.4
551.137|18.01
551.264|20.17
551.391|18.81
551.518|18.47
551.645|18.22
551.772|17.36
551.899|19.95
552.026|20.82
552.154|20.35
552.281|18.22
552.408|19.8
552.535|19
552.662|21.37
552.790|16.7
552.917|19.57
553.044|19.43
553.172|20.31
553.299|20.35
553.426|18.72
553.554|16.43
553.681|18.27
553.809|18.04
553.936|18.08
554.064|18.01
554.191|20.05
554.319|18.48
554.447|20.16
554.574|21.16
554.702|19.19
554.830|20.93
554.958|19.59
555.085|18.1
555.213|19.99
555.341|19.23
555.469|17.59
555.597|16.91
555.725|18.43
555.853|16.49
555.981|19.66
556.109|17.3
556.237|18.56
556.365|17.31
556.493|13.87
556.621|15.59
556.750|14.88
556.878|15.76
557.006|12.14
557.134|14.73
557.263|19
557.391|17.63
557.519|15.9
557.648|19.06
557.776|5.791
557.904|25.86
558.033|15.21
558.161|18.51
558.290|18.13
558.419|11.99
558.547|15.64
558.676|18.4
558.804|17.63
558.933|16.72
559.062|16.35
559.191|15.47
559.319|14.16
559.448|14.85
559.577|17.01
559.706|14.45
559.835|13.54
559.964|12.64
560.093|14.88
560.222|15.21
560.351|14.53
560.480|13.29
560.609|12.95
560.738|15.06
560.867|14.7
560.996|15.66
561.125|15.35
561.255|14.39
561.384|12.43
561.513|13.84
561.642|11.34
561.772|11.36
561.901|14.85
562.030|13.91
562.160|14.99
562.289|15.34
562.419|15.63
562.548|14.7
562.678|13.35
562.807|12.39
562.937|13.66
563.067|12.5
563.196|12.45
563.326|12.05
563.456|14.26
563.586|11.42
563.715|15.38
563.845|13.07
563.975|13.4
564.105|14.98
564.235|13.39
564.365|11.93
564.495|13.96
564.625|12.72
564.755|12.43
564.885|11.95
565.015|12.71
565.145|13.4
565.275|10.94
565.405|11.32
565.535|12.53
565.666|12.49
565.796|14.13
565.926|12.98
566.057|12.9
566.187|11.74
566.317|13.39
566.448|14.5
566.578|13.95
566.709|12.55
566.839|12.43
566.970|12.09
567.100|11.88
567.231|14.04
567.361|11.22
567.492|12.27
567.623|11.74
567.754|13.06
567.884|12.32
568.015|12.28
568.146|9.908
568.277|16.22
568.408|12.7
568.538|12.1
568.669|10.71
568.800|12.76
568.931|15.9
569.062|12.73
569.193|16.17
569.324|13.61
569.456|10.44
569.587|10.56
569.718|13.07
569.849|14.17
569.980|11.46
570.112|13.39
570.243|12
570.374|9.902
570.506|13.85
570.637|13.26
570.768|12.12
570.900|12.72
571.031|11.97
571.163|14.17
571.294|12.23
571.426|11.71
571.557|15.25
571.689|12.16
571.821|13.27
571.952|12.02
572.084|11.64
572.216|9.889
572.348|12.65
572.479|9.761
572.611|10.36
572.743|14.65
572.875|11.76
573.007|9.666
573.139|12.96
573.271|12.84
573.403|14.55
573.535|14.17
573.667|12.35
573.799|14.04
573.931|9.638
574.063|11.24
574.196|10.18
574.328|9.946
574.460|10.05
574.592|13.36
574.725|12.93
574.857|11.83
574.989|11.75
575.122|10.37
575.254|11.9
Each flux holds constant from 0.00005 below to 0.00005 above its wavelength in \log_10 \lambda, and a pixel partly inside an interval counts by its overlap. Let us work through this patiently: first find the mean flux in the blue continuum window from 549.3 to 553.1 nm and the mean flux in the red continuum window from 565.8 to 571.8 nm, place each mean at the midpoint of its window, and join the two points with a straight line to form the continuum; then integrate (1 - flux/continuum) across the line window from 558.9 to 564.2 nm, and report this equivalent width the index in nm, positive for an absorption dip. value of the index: 0.43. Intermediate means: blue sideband 19.1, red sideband 12.7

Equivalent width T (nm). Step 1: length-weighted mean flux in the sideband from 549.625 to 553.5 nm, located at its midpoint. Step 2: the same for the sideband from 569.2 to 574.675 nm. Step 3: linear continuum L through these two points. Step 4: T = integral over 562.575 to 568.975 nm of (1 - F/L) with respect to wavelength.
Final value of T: 0.66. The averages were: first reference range 19.2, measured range 12.8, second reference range 12.2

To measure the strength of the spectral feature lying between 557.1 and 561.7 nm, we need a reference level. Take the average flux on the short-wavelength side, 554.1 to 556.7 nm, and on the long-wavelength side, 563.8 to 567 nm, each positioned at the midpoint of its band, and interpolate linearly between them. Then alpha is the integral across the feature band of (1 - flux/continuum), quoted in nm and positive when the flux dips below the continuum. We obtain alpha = 0.25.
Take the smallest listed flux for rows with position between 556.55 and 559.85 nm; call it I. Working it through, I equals 5.791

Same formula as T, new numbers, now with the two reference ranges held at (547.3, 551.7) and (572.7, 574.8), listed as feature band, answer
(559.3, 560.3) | 0.058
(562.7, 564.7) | 0.191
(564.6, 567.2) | 0.251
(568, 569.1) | 0.044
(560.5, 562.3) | 0.139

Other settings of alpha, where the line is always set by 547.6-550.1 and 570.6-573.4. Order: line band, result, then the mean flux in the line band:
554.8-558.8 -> -0.33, 17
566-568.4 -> 0.12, 12.7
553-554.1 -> -0.15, 18.6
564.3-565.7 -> 0.15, 12.4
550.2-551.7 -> -0.18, 19.1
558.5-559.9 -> -0.06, 15.8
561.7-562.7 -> 0.01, 14.3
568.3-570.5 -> 0.03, 12.7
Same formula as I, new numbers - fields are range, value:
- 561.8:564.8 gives 11.42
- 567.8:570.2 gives 9.908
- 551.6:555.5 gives 16.43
